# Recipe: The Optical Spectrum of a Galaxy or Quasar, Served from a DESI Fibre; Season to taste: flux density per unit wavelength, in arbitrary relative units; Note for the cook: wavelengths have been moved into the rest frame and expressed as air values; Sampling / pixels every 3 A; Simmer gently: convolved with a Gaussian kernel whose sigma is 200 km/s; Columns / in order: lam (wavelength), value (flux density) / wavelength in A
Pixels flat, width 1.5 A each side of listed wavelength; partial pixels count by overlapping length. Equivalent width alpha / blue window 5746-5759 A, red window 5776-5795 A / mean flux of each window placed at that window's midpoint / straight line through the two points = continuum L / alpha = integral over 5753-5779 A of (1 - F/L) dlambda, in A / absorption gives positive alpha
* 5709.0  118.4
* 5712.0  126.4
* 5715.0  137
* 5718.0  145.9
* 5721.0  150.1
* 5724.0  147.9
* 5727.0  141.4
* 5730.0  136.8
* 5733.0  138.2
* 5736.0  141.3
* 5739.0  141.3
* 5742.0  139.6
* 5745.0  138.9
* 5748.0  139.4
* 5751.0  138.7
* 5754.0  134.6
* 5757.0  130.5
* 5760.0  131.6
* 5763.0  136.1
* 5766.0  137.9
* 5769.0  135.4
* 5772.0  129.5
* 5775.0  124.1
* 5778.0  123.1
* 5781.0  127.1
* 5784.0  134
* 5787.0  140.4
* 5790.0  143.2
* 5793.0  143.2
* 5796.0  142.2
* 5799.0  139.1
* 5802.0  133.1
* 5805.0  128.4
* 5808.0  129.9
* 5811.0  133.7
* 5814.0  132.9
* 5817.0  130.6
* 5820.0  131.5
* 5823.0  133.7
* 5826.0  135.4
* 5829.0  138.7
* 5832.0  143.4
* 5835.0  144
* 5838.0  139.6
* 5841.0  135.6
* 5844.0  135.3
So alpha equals 0.76 A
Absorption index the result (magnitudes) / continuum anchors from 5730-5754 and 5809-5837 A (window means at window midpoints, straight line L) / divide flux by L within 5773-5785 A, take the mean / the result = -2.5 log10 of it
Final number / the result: 0.09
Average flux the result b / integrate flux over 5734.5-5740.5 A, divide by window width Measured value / 141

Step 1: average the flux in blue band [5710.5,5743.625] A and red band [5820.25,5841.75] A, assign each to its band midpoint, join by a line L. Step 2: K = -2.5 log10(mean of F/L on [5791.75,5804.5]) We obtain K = 0.00 mag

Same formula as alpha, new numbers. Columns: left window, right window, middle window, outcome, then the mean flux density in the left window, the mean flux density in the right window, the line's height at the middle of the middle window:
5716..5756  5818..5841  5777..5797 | 0.4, 141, 138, 139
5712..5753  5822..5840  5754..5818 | 2.8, 141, 139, 140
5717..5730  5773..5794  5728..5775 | 1.1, 145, 133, 140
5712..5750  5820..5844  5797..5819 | 0.9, 141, 138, 139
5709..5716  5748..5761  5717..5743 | -2.3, 128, 135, 131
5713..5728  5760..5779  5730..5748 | -0.1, 144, 131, 139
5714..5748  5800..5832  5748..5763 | 0.5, 142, 133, 139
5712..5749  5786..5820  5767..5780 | 0.9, 141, 136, 138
